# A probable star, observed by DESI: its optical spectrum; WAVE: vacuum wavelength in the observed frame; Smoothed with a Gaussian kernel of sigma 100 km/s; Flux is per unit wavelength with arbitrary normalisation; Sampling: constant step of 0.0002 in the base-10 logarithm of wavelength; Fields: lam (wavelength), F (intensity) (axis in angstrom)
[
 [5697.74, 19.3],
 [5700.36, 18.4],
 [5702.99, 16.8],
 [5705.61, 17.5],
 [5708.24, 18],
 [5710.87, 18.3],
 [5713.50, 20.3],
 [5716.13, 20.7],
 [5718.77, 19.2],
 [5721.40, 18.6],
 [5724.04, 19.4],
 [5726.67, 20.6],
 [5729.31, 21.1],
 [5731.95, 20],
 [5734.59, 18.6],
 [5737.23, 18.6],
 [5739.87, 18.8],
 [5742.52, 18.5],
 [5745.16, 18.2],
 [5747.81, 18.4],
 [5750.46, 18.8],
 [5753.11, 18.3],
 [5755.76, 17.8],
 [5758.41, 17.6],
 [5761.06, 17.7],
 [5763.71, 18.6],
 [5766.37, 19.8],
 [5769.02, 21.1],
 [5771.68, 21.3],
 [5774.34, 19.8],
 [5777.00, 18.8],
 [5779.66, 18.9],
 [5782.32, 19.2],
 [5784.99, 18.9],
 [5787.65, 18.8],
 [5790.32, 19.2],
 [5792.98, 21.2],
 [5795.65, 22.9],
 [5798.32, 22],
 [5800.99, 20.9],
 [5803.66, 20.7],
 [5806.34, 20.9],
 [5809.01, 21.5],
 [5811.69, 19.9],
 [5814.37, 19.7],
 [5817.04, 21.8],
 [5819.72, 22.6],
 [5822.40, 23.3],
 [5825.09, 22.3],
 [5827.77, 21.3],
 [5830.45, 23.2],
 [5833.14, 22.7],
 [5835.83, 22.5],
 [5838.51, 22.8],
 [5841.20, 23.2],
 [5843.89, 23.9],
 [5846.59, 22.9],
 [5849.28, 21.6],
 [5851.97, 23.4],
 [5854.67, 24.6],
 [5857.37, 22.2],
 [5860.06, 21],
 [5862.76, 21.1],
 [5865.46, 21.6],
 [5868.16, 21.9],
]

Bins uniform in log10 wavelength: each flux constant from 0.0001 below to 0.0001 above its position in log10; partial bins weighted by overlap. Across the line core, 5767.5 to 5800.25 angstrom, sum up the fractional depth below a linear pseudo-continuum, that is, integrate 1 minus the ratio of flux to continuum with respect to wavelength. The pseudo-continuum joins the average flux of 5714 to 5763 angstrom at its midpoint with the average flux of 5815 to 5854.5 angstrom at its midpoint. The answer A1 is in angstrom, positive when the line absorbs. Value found 0.84 angstrom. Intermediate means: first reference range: 19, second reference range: 22.7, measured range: 20.2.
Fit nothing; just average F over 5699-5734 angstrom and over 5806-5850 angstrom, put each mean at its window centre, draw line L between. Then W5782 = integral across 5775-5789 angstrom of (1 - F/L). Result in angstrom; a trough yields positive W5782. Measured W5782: 1.3 angstrom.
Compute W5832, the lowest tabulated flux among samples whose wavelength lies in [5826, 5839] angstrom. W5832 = 21.3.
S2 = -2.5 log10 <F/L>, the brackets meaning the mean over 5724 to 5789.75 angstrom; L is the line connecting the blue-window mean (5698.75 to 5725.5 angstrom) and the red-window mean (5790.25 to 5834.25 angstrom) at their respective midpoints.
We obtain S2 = 0.05 mag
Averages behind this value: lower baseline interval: 18.7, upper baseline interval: 21.6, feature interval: 19.1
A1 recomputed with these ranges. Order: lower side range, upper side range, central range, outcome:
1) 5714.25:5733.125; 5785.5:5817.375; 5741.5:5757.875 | 1.5 angstrom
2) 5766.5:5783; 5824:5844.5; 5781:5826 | 0.7 angstrom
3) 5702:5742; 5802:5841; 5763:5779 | 0.4 angstrom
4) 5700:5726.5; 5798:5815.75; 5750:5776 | 1.0 angstrom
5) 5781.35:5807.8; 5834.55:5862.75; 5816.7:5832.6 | -0.5 angstrom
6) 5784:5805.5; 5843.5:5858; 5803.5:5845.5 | -0.3 angstrom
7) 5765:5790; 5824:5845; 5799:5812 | 0.1 angstrom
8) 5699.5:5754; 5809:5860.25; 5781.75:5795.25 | 0.8 angstrom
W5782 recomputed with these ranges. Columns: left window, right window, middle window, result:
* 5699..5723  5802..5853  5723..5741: -0.3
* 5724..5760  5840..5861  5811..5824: 0.1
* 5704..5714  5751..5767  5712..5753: -2.2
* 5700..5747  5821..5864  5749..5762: 1.2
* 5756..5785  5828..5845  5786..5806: -0.1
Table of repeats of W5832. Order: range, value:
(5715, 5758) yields 17.8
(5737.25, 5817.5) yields 17.6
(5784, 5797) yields 18.8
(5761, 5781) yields 17.7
